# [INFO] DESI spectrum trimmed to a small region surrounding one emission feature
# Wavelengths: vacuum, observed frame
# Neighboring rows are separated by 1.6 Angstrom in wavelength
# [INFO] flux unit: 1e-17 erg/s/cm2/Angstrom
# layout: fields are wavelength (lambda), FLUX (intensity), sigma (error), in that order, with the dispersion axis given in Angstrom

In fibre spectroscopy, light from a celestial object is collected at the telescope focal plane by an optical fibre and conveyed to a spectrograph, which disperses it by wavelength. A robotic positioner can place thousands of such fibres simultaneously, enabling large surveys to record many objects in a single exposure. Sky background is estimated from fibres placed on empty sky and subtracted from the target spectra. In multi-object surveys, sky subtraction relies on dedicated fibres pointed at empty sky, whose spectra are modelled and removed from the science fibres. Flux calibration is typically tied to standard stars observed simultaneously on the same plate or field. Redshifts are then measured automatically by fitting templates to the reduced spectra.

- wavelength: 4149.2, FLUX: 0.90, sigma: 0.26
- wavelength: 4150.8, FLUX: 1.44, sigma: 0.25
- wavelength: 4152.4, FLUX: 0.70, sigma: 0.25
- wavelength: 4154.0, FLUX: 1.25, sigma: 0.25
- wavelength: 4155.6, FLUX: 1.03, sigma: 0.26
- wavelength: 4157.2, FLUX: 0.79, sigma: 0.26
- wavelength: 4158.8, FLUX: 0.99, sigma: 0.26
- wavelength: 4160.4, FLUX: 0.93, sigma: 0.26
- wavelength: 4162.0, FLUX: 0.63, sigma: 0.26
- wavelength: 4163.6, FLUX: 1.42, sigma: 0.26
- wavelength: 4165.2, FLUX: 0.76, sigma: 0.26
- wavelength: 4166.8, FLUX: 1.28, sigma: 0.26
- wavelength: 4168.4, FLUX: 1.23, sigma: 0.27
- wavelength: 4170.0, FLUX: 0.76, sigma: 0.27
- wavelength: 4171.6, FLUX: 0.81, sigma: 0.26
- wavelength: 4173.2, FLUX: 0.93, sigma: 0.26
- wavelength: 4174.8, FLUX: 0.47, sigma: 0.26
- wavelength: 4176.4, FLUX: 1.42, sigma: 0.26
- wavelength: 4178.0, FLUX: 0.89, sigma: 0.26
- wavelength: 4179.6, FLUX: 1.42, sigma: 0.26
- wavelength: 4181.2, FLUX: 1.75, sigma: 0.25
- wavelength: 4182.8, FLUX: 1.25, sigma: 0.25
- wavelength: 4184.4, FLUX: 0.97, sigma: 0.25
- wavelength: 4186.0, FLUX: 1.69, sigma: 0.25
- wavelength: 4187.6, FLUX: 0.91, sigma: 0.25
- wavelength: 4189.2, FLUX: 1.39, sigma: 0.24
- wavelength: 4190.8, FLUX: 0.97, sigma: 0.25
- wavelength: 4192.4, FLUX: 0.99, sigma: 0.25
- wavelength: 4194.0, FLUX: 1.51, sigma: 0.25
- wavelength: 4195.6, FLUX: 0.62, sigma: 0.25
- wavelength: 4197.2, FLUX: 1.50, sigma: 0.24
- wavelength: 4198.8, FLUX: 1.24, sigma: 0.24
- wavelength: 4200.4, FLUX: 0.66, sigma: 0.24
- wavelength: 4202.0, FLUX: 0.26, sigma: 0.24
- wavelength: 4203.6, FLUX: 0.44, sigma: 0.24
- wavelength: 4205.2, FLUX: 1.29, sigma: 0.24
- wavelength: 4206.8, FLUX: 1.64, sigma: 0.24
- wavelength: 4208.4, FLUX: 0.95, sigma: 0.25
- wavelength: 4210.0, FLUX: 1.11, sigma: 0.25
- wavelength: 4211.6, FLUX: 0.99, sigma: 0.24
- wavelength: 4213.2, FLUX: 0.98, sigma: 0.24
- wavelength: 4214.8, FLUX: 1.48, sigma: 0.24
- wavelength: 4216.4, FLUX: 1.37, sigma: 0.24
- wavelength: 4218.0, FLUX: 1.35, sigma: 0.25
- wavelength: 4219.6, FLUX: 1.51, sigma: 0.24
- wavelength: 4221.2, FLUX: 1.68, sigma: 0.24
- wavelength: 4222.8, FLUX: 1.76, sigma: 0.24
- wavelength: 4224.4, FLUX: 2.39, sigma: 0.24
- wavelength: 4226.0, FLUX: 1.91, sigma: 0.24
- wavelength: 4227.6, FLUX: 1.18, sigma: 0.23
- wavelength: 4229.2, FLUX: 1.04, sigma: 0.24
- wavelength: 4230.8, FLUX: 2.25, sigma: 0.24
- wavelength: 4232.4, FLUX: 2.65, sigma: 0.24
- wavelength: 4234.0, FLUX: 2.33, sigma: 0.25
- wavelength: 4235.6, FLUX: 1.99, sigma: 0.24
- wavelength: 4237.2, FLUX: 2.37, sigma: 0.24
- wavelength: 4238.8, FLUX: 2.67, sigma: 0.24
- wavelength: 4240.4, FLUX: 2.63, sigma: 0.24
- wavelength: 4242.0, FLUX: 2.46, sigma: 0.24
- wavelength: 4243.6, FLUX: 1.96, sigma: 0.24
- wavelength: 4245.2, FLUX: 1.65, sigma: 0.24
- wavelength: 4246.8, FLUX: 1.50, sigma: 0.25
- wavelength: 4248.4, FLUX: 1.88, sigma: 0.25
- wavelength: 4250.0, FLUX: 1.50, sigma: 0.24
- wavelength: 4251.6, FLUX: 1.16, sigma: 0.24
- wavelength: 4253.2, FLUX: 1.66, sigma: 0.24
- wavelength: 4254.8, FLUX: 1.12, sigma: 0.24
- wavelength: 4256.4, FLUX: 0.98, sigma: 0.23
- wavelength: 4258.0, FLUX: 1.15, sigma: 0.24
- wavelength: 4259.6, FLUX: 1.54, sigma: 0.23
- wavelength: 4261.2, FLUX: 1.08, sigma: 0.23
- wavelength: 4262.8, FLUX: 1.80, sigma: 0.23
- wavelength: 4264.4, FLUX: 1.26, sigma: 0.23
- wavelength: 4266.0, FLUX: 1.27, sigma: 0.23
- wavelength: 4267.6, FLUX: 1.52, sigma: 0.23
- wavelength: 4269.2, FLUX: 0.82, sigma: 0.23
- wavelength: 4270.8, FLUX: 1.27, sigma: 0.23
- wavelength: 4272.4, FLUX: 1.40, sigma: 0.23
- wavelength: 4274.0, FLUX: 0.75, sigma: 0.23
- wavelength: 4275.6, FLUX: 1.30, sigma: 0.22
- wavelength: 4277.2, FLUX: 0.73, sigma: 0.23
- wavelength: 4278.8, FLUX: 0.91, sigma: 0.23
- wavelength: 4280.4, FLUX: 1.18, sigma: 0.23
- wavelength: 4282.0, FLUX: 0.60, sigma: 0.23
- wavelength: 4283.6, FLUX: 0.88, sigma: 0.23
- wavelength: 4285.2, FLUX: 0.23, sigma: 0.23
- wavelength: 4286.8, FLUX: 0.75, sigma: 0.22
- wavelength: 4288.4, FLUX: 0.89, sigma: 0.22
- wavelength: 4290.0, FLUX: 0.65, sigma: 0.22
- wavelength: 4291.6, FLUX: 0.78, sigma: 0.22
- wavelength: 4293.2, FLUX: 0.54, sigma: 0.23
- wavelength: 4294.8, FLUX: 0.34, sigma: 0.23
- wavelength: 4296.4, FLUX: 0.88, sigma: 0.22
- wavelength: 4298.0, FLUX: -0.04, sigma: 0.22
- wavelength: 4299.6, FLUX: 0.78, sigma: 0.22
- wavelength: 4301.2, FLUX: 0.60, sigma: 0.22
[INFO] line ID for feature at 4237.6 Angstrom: C IV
